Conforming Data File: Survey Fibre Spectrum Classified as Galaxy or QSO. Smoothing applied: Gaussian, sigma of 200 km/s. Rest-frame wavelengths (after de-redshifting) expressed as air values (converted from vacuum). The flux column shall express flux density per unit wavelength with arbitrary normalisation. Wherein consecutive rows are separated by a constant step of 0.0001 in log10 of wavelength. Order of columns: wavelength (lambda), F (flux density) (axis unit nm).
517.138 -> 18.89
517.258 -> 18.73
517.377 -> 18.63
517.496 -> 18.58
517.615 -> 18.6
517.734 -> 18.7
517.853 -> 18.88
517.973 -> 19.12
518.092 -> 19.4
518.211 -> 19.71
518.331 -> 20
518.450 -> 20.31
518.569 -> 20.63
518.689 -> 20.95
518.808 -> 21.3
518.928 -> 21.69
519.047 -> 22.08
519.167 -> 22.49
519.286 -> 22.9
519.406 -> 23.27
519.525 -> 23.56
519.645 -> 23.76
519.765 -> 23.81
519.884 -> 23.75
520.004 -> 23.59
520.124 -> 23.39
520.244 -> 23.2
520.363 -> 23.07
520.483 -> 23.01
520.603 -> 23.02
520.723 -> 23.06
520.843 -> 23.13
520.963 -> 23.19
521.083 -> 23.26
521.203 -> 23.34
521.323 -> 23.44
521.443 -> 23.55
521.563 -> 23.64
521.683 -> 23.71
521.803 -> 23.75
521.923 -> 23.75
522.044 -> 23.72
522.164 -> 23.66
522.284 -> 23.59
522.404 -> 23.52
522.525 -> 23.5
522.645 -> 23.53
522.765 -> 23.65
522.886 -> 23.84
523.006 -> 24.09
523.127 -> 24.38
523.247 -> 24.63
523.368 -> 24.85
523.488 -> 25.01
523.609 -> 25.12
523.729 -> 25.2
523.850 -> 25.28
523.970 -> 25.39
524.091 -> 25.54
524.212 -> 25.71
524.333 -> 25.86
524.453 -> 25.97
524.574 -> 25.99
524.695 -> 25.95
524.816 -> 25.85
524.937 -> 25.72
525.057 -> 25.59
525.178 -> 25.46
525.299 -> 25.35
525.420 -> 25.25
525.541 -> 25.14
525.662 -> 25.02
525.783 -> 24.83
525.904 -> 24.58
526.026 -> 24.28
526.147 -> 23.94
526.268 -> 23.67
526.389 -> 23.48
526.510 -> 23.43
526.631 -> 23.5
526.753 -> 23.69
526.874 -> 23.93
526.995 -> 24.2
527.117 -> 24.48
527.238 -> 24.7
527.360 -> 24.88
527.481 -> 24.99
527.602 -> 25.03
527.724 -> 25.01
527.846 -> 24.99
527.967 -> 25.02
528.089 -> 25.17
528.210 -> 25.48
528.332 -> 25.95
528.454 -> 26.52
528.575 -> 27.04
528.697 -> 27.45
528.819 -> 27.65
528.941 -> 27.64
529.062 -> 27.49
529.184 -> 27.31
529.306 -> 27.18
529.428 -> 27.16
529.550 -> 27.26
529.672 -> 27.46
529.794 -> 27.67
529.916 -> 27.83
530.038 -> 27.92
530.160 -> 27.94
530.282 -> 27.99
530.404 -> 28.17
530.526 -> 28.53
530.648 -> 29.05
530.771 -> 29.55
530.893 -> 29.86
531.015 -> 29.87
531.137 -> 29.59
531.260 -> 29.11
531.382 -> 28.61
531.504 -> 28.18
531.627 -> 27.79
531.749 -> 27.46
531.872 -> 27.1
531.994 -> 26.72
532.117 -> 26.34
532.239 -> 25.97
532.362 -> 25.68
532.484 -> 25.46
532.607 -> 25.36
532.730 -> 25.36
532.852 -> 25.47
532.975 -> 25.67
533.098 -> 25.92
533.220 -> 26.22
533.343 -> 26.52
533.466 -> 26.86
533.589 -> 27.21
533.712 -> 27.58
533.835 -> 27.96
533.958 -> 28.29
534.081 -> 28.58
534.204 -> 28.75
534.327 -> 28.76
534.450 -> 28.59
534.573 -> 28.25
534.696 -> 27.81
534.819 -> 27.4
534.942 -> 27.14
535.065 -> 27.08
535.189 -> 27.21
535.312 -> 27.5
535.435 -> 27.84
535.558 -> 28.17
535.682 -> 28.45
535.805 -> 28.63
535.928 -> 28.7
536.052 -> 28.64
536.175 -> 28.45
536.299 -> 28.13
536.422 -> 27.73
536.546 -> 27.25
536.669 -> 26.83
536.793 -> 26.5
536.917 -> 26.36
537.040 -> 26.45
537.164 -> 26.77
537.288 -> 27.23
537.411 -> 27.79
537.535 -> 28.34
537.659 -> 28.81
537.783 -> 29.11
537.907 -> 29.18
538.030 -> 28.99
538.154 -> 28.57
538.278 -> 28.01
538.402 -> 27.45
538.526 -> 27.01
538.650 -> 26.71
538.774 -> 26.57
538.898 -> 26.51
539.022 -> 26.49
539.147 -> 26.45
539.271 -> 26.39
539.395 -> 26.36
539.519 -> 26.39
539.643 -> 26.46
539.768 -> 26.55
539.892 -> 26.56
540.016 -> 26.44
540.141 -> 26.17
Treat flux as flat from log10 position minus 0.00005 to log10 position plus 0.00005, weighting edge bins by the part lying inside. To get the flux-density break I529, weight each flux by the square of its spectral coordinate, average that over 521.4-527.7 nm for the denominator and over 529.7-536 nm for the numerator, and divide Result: 1.2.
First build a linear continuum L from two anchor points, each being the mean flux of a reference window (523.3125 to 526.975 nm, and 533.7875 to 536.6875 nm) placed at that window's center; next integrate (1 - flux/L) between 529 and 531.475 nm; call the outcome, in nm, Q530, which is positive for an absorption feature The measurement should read -0.165 nm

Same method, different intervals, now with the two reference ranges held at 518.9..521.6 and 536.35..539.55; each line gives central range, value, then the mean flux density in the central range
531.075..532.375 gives -0.09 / 27.6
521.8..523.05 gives 0.00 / 23.7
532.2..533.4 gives 0.02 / 25.8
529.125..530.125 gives -0.08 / 27.5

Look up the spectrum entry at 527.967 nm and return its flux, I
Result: 25.02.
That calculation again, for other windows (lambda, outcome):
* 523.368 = 24.85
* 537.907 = 29.18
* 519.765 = 23.81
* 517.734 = 18.7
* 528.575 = 27.04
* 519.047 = 22.08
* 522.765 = 23.65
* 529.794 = 27.67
